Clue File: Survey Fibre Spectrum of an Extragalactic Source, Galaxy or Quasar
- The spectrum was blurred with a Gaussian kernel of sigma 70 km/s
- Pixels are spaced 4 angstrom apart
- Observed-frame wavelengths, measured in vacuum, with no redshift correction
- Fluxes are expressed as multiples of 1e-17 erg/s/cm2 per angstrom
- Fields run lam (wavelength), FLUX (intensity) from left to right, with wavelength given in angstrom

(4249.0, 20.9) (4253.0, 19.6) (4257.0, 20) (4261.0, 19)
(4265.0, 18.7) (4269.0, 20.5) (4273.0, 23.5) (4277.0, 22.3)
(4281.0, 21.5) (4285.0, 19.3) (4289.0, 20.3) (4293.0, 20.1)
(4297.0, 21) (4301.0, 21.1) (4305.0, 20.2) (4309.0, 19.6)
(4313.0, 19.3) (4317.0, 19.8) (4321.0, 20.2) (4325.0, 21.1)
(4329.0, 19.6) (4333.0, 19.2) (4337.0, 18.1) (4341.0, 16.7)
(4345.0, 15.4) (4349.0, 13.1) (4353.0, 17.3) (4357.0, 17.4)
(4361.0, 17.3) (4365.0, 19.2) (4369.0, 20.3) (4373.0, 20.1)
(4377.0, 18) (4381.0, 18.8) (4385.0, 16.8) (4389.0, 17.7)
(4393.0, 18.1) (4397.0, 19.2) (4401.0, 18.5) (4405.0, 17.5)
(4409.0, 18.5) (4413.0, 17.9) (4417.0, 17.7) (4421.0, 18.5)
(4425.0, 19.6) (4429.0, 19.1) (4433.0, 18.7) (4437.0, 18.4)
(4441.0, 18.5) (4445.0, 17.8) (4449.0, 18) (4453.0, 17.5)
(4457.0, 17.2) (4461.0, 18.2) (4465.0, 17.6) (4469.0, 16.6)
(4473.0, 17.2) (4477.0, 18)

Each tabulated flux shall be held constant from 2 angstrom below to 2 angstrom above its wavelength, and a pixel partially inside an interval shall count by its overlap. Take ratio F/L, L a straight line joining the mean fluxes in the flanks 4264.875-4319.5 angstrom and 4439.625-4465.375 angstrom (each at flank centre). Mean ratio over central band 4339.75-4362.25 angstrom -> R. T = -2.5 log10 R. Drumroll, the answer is 0.21 mag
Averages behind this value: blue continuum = 20.6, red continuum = 17.8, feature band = 16.1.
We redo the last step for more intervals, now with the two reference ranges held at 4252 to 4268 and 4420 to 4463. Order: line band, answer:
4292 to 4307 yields -0.081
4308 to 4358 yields 0.044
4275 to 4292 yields -0.085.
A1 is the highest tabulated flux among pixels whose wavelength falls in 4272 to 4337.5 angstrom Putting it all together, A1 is 23.5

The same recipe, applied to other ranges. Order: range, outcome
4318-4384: 21.1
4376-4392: 18.8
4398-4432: 19.6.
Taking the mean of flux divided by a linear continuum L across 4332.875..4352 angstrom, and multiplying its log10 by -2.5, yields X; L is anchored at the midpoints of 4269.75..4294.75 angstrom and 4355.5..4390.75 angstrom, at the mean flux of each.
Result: 0.188 mag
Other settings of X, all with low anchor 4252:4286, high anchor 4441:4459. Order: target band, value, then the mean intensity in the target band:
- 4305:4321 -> 0.01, 19.7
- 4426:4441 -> -0.05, 18.8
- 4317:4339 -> 0.00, 19.7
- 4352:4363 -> 0.11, 17.3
